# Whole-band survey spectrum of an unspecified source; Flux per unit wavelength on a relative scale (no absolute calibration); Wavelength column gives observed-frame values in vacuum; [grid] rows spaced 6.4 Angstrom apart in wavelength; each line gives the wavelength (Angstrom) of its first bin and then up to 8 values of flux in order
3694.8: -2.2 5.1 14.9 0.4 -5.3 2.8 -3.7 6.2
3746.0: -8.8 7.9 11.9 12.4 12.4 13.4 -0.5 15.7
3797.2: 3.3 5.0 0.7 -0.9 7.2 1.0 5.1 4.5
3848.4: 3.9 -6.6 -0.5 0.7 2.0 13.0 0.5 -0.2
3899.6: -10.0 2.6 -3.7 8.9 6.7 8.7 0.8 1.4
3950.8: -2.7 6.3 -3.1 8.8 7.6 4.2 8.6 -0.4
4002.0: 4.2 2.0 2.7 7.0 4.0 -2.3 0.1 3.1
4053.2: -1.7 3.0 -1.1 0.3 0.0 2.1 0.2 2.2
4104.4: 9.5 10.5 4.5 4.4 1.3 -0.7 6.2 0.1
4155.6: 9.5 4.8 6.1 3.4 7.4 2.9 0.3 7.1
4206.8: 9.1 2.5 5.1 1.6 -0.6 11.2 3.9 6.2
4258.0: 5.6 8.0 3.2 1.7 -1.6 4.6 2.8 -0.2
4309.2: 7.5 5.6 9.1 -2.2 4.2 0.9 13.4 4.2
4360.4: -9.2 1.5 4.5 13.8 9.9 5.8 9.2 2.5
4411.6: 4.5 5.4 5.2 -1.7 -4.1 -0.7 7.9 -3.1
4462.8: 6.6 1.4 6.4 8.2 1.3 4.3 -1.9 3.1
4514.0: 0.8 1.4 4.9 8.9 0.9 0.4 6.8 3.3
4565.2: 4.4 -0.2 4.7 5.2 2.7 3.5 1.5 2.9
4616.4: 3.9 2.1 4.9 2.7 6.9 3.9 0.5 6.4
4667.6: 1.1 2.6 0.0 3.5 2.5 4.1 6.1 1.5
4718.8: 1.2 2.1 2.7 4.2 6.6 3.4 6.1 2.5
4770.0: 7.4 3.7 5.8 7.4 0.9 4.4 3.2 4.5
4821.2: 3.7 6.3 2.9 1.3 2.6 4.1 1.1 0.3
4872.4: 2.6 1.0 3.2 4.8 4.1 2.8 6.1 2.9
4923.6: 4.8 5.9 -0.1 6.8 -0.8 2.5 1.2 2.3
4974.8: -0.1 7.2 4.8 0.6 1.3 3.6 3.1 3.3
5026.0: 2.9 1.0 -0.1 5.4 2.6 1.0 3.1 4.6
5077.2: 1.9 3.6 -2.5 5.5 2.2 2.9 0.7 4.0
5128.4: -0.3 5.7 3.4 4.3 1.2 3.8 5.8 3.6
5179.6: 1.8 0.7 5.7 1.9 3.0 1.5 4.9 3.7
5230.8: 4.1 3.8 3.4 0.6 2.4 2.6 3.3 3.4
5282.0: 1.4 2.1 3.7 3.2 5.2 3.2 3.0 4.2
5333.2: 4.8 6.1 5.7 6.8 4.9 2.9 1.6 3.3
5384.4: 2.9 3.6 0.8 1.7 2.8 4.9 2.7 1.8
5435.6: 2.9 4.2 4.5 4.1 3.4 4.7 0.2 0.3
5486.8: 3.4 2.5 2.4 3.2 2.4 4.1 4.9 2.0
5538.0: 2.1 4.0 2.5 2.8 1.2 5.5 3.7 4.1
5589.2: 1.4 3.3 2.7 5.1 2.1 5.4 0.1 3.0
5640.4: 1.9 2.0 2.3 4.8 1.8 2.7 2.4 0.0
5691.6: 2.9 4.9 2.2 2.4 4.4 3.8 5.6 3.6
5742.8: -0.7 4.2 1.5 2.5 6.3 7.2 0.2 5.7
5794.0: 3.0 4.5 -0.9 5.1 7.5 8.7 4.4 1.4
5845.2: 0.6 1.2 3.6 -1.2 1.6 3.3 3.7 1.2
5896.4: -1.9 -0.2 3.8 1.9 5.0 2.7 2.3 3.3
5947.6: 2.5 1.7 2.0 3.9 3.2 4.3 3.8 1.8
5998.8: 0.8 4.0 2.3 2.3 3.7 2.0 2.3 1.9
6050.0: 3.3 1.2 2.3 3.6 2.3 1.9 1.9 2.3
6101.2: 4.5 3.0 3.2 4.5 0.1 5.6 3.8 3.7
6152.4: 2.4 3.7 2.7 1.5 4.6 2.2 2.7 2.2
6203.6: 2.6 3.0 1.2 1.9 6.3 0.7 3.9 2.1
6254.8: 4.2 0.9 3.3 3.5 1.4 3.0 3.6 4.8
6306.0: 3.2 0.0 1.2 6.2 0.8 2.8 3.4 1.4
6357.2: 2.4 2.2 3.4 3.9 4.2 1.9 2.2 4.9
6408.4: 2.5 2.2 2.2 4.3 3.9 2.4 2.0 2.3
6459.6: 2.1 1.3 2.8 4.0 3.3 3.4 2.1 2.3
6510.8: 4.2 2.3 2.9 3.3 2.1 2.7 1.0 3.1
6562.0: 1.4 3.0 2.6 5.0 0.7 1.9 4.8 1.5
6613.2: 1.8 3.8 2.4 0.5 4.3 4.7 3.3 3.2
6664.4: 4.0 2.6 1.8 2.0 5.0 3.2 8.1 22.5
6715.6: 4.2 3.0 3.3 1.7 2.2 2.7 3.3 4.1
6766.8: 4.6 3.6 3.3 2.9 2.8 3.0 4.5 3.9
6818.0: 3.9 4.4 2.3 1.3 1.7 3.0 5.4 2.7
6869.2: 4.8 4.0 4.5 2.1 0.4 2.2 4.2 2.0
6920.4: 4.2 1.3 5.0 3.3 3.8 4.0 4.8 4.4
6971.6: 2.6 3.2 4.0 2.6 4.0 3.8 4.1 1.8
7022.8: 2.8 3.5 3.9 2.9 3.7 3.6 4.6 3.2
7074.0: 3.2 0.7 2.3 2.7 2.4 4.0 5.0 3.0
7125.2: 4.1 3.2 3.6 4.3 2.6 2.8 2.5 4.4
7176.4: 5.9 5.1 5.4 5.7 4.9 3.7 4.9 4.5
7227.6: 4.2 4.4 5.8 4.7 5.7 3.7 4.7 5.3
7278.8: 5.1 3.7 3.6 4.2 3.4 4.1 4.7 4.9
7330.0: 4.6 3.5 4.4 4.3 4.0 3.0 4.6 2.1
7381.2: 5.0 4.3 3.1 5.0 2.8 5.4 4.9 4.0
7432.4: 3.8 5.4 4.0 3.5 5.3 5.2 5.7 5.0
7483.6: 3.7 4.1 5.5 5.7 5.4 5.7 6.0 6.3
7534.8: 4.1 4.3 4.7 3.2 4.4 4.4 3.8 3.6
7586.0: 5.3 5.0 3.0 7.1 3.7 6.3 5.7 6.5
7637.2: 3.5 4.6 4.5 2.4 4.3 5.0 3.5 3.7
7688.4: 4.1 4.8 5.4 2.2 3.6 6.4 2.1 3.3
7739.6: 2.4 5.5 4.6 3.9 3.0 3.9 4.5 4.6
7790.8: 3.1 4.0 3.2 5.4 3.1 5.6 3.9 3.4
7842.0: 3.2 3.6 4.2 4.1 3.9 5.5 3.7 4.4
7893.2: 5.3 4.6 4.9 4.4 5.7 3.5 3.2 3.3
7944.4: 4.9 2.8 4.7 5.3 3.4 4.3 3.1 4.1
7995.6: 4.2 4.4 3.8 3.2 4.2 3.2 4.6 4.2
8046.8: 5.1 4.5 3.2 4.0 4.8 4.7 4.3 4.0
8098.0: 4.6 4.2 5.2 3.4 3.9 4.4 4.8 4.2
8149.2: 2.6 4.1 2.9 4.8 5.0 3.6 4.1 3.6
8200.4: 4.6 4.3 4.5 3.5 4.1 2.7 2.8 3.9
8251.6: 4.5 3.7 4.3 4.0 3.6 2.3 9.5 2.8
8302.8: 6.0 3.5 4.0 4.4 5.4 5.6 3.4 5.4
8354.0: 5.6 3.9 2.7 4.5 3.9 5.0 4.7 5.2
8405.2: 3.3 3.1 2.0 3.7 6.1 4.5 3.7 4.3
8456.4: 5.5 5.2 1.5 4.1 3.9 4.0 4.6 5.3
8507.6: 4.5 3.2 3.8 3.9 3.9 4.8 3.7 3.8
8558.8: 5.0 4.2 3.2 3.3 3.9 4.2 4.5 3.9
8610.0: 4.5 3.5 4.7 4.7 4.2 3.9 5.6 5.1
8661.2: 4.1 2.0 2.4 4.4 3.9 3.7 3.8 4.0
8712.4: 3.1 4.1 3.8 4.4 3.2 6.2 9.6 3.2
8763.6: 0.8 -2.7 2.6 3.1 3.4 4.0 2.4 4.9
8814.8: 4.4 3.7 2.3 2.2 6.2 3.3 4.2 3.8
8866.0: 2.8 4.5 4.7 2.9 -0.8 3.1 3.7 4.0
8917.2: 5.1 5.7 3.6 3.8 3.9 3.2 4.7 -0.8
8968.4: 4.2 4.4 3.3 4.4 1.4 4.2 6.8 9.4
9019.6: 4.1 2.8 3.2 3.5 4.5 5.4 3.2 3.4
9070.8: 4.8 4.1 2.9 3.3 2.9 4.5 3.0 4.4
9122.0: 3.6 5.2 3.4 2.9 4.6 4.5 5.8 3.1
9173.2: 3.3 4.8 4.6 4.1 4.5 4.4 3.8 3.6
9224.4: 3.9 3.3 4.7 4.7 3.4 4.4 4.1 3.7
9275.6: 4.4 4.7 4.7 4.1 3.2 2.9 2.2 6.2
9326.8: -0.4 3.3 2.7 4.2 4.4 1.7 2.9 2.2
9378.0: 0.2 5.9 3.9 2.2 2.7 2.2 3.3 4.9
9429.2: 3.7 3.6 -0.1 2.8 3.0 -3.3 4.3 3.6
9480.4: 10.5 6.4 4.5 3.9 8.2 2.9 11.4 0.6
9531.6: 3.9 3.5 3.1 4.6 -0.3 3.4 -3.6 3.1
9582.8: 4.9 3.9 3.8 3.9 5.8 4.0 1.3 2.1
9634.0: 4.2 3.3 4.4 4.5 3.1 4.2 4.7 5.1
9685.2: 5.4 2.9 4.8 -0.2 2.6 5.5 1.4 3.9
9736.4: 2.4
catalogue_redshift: 0.80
